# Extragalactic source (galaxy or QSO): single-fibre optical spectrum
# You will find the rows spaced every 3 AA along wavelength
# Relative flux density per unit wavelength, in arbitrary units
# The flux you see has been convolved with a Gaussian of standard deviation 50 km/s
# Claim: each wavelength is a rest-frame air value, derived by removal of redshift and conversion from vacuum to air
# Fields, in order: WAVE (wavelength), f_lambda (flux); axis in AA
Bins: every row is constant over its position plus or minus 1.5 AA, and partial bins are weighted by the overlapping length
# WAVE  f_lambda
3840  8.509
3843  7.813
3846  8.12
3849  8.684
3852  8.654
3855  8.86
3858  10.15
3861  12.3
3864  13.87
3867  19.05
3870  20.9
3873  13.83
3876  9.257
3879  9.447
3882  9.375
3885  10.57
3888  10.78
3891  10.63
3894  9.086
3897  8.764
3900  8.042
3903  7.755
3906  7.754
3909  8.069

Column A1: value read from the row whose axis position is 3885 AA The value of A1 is 10.57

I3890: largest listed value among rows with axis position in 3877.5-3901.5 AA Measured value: 10.78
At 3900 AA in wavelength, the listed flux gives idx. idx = 8.042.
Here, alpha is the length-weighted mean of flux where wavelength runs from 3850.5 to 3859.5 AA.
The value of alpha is 9.22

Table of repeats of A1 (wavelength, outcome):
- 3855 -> 8.86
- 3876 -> 9.257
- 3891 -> 10.63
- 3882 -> 9.375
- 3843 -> 7.813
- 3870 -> 20.9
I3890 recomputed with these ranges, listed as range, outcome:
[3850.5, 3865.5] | 13.87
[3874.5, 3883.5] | 9.447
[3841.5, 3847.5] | 8.12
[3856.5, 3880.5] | 20.9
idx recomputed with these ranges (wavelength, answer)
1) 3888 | 10.78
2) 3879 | 9.447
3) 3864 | 13.87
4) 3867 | 19.05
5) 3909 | 8.069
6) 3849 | 8.684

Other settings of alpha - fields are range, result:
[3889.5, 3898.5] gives 9.49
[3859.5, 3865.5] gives 13.1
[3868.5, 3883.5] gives 12.6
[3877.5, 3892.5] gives 10.2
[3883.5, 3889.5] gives 10.7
